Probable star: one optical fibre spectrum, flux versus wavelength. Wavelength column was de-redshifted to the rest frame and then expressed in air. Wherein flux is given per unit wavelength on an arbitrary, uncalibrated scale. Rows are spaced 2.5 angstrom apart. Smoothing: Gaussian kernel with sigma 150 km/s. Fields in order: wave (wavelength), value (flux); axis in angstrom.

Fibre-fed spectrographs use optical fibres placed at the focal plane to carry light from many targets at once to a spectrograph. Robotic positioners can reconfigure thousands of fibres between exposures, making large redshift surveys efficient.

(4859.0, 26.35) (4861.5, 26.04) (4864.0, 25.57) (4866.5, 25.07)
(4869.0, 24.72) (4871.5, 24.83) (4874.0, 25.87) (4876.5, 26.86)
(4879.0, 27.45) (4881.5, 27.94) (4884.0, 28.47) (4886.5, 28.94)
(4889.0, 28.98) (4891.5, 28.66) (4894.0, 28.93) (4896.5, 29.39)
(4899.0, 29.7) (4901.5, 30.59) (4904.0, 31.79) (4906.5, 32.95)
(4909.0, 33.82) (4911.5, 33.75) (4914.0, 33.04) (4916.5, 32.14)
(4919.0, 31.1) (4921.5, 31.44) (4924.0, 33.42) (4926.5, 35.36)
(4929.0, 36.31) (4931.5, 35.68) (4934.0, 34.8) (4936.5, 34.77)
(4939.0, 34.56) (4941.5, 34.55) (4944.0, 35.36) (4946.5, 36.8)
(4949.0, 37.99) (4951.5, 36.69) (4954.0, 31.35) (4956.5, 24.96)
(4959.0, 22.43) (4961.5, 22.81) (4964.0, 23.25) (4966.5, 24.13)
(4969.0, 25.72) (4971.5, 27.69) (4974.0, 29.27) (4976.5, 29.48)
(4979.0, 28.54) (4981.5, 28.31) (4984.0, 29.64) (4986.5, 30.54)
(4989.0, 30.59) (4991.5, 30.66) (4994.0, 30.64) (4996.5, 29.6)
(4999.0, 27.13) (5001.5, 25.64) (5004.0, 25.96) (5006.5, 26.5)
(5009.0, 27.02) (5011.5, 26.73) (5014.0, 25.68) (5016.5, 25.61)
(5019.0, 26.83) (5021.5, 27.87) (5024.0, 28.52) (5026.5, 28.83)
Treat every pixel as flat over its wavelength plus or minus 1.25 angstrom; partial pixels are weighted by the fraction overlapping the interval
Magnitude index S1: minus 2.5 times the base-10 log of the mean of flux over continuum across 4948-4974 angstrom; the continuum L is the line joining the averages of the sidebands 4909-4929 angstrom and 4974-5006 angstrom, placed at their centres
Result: 0.11 mag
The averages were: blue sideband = 33.2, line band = 27.7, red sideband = 28.9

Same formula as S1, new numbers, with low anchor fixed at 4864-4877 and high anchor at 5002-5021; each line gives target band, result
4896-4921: -0.236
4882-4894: -0.129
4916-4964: -0.249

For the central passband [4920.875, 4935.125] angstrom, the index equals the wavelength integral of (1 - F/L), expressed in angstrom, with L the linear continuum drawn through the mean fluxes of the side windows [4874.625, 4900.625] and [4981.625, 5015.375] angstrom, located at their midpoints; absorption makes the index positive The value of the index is -3.1 angstrom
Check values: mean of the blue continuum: 28.5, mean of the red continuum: 28.2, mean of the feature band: 34.6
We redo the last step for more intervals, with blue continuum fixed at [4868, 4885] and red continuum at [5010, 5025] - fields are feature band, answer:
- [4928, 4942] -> -4.42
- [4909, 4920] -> -2.49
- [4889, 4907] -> -2.33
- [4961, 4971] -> 0.90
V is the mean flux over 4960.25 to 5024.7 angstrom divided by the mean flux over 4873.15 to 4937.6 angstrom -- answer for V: 0.88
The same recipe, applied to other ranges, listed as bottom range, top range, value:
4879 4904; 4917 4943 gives 1.17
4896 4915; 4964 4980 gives 0.85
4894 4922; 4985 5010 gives 0.90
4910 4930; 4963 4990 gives 0.84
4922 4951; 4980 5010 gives 0.81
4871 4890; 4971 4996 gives 1.08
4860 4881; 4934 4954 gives 1.37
